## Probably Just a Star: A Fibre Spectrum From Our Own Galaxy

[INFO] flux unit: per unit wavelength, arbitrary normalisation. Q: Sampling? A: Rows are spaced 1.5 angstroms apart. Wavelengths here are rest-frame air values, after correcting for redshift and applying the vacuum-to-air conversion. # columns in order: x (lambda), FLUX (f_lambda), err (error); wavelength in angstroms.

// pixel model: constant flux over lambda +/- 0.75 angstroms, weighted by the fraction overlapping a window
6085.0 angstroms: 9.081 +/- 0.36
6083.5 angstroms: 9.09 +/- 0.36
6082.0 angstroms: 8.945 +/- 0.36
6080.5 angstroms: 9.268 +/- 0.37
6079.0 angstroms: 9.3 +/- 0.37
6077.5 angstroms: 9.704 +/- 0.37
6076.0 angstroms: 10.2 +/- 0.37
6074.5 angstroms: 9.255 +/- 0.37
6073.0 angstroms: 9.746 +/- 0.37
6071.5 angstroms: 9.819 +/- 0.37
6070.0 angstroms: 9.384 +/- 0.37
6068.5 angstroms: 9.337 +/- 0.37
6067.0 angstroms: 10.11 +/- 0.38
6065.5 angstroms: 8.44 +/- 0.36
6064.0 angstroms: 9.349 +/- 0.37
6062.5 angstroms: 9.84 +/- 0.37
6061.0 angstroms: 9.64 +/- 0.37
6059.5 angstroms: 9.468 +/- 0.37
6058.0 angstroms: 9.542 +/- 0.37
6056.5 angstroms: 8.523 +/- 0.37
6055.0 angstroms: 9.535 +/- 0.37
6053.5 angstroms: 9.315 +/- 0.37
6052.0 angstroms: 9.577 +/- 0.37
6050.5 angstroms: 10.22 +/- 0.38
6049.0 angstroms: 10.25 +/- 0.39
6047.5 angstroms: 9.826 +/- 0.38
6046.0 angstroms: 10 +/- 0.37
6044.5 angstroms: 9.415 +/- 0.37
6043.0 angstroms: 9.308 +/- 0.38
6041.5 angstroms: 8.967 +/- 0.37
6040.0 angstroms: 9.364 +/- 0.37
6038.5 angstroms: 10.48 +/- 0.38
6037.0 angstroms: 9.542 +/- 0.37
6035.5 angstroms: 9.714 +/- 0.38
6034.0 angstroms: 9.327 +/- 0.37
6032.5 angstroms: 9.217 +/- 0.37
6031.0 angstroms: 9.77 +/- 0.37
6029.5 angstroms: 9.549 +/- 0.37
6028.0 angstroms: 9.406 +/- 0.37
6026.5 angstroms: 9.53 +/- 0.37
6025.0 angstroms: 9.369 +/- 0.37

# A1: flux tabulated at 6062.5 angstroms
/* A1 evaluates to 9.84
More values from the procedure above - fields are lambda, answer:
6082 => 8.945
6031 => 9.77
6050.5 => 10.22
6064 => 9.349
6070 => 9.384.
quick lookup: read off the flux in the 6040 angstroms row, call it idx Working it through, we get 9.364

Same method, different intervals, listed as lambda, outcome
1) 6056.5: 8.523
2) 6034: 9.327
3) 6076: 10.2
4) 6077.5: 9.704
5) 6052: 9.577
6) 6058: 9.542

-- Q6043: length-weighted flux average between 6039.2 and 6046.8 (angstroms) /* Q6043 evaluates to 9.42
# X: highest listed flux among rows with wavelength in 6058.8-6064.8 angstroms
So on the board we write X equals 9.84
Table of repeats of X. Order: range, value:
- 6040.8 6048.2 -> 10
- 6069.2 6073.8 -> 9.819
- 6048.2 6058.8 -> 10.25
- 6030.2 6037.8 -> 9.77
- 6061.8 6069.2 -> 10.11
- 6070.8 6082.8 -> 10.2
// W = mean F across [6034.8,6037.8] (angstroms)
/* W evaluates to 9.64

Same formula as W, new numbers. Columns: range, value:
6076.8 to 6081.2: 9.42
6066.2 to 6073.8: 9.67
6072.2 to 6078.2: 9.73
